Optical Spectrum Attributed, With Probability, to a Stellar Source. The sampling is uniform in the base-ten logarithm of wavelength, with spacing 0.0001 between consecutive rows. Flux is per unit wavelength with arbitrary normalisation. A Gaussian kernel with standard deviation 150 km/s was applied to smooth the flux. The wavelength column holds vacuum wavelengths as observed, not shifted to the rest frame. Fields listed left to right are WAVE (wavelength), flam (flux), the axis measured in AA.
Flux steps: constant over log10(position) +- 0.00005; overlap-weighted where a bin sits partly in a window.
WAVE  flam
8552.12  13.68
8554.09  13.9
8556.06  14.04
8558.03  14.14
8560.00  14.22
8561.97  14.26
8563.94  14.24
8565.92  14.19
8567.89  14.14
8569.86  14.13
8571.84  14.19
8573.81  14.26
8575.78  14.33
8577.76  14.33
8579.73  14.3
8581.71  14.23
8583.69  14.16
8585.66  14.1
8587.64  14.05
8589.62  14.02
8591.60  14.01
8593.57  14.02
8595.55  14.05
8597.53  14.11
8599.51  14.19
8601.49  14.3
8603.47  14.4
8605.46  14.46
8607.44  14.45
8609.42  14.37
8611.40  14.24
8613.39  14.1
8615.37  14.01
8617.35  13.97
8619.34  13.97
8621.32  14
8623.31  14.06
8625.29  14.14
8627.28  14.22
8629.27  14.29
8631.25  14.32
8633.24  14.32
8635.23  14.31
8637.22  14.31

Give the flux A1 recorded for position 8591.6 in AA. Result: 14.01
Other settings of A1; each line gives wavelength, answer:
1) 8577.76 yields 14.33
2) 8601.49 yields 14.3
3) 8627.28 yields 14.22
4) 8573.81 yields 14.26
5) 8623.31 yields 14.06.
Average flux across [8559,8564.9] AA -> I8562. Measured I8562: 14.2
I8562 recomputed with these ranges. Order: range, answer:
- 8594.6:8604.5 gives 14.2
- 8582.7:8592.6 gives 14.1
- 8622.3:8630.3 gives 14.2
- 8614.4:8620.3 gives 14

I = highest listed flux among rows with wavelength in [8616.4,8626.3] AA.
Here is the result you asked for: 14.14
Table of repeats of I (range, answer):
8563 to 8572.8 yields 14.24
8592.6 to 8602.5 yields 14.3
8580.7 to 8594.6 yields 14.23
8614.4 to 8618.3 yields 14.01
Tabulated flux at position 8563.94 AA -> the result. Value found 14.24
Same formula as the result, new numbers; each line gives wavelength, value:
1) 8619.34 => 13.97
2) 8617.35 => 13.97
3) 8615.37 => 14.01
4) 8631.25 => 14.32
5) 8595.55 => 14.05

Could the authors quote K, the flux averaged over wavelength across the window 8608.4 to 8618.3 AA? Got 14.1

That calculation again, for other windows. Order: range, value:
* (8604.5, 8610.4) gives 14.4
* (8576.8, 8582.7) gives 14.3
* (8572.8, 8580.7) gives 14.3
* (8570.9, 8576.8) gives 14.3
